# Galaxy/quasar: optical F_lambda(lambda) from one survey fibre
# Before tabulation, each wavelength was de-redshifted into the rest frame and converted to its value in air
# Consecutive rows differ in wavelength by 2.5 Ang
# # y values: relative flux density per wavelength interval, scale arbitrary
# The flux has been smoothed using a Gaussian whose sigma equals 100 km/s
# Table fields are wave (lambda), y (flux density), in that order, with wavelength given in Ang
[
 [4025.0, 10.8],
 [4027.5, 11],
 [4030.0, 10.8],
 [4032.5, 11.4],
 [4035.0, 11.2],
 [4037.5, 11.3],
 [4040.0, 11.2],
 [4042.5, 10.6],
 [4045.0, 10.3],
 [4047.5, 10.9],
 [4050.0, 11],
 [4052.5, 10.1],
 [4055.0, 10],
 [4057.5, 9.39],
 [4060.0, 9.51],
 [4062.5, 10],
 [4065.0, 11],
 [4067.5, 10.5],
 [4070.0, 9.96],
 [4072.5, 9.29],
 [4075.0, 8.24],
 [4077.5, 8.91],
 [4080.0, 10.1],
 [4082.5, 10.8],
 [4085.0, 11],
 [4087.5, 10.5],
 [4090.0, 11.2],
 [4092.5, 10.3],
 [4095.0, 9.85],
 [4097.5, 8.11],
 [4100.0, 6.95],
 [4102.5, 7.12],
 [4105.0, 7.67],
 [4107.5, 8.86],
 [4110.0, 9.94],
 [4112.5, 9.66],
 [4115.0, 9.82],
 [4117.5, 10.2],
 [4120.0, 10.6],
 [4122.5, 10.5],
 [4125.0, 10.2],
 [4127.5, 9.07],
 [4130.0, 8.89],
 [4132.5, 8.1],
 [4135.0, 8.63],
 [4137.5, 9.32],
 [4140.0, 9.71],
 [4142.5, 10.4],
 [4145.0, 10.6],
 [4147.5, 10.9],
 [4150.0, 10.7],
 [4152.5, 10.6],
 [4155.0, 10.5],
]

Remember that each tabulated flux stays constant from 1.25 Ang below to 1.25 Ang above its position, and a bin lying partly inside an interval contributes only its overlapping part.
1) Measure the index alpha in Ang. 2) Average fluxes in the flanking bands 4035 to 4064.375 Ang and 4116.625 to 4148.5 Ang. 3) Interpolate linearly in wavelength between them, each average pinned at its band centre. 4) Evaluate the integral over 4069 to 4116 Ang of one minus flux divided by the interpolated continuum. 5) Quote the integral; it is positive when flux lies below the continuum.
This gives 3.3 Ang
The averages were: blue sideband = 10.4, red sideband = 9.76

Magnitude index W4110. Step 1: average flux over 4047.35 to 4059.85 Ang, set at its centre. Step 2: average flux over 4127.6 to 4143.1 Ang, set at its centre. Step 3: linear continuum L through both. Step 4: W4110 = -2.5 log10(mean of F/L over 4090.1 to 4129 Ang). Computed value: 0.01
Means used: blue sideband 10.2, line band 9.31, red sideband 9.12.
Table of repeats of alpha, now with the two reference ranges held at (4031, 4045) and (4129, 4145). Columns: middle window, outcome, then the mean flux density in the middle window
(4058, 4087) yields 1.4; 9.94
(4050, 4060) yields 0.8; 9.94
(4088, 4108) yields 2.4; 8.82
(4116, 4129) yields -0.7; 10.1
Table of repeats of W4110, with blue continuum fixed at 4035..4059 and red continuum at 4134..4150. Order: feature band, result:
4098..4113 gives 0.23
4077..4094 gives -0.01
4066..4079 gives 0.11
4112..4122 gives 0.00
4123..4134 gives 0.11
